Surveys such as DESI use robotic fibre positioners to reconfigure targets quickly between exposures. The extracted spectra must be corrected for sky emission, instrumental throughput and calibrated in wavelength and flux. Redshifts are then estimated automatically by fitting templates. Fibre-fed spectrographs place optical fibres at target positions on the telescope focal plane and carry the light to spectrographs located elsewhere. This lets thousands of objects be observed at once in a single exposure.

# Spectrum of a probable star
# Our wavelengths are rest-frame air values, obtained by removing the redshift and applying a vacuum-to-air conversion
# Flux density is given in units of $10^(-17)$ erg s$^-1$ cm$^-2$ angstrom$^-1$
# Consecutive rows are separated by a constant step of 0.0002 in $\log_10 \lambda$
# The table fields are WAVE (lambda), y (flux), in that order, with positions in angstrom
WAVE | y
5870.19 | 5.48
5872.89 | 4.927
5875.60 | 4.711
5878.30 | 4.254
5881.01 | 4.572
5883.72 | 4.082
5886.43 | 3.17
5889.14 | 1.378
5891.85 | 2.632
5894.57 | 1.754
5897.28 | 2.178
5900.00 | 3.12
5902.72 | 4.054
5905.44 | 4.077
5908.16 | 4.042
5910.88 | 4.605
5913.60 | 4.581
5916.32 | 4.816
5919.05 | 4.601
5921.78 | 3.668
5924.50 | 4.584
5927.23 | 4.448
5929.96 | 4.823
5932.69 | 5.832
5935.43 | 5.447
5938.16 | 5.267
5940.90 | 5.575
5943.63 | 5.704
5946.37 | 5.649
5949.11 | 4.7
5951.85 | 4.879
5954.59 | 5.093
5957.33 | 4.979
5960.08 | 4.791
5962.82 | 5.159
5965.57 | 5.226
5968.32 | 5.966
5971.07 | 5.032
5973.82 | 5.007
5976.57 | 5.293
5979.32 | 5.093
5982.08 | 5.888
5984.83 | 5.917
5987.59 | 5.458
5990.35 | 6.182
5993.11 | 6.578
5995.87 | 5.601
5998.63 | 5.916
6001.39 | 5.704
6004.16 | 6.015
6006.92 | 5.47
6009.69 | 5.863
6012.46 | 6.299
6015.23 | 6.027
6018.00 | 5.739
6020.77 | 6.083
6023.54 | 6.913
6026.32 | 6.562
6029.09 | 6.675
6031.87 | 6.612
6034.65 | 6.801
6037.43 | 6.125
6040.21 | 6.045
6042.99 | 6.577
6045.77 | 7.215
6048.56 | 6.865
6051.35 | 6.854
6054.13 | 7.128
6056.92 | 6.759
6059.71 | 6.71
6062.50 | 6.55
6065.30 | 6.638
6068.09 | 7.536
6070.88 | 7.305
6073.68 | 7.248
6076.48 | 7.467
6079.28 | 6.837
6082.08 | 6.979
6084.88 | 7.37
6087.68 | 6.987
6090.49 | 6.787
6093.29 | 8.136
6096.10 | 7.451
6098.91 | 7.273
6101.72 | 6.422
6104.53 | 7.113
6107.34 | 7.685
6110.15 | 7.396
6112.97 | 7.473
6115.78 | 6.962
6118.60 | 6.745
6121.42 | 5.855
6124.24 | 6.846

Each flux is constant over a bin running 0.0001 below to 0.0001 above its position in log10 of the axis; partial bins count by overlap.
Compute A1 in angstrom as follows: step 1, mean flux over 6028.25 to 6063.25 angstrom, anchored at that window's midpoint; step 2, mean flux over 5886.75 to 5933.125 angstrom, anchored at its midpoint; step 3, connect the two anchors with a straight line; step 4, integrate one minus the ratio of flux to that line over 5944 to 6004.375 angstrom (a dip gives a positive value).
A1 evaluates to -3.5 angstrom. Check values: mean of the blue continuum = 3.78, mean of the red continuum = 6.69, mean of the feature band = 5.45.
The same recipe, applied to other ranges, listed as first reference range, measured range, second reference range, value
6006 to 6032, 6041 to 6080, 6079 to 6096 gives -0.78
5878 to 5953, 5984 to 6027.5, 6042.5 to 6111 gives -1.39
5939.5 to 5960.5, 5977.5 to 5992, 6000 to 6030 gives -0.07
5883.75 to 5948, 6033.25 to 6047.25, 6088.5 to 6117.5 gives -0.74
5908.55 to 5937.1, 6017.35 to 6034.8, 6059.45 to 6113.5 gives -0.62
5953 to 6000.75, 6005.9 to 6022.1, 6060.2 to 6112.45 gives 0.36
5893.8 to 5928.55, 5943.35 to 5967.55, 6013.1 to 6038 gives -1.24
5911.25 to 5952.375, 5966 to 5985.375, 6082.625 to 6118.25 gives 0.45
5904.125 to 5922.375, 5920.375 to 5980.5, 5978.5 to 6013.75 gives -0.87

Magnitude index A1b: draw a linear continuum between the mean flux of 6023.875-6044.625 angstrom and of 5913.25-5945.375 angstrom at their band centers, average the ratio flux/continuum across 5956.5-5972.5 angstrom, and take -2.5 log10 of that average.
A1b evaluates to 0.06 mag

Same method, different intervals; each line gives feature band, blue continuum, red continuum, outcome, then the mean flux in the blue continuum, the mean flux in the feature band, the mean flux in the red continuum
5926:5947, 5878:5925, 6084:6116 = -0.24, 3.65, 5.34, 7.26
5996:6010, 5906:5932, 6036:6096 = 0.02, 4.49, 5.77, 6.97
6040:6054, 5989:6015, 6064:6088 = -0.02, 5.96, 6.81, 7.16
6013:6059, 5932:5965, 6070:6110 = -0.02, 5.24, 6.56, 7.22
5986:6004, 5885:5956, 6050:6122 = -0.07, 4.26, 5.91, 7.08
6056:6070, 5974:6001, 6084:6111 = -0.01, 5.73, 6.86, 7.26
